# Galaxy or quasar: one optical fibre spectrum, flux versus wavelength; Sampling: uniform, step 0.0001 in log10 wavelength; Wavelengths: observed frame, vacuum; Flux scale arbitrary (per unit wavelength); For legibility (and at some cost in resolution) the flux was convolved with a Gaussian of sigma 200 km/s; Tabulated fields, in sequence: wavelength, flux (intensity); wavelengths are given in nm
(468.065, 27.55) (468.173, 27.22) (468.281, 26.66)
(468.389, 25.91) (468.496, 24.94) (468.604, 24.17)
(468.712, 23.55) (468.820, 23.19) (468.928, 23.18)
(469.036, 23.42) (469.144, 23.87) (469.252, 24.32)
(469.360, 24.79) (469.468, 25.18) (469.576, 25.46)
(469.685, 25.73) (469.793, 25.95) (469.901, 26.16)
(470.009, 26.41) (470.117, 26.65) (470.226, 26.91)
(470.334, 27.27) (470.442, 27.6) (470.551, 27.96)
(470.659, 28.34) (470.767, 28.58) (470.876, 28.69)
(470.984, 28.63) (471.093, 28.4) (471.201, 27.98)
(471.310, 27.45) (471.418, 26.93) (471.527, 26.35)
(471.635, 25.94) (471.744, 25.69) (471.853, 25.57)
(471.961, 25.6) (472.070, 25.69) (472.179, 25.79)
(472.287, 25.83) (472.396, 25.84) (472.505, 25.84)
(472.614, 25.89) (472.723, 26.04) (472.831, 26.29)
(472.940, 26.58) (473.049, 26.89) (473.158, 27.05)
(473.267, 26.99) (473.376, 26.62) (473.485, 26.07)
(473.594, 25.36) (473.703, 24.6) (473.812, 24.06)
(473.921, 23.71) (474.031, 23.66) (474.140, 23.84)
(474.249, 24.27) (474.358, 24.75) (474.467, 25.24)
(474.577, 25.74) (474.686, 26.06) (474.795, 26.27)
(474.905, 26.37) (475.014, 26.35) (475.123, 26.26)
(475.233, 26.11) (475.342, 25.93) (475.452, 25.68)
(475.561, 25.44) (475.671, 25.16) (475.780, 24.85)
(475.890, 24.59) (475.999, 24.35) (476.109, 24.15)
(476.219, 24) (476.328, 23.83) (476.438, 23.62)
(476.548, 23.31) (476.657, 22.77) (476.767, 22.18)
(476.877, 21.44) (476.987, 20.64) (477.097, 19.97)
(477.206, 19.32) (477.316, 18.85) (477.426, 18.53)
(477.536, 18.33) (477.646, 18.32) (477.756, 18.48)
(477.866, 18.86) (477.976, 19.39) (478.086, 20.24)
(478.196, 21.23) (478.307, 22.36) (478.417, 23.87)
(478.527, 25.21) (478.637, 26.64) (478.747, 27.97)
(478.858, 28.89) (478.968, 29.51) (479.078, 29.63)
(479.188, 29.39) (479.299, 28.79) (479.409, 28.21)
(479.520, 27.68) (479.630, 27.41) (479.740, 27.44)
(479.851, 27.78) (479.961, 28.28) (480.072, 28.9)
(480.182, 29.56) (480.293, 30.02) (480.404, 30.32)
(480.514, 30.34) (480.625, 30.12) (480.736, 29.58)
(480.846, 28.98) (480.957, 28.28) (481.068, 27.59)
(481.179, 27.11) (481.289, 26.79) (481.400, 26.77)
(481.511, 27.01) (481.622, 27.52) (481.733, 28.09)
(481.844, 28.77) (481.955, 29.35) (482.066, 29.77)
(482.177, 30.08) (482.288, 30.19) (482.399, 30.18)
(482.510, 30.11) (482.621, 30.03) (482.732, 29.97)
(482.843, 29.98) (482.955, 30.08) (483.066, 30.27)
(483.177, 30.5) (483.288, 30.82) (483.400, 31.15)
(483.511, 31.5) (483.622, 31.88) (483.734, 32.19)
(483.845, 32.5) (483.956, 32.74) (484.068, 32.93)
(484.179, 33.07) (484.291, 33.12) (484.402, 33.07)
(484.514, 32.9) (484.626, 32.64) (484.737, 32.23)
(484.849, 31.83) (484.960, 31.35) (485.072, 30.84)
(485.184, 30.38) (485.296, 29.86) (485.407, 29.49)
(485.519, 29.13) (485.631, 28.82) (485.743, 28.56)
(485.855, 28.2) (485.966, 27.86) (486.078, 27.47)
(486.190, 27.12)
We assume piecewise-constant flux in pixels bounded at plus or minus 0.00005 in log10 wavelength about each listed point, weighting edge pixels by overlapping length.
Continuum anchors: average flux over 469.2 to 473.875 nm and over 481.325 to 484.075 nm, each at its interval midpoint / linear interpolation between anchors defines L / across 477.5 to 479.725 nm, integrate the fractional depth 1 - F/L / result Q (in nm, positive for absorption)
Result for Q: 0.32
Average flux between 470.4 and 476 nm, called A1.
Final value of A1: 26.1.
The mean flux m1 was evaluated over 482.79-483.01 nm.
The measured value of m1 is 29.9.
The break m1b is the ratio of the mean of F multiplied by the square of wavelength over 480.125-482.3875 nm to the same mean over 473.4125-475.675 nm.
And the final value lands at 1.2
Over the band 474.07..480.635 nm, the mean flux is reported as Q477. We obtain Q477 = 24.9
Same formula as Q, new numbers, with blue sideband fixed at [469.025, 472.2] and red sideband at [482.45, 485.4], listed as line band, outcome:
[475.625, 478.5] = 0.72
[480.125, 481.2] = 0.03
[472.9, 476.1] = 0.28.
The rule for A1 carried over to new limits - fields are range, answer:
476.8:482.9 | 26.3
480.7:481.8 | 27.8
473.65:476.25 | 25.1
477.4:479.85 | 24.5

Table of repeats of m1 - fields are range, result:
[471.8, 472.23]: 25.7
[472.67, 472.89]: 26.3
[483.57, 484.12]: 32.4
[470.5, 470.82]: 28.4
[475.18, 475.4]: 26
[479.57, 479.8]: 27.5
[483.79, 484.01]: 32.7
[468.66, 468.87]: 23.4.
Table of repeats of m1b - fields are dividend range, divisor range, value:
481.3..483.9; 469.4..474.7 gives 1.19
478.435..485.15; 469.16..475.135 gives 1.19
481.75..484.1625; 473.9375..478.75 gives 1.36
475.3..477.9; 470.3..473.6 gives 0.84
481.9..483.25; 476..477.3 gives 1.38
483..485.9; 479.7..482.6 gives 1.10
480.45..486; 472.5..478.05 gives 1.31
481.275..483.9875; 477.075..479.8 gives 1.28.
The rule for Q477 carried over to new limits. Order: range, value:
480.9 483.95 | 29.6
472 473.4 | 26.2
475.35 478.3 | 21.9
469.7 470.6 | 26.8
